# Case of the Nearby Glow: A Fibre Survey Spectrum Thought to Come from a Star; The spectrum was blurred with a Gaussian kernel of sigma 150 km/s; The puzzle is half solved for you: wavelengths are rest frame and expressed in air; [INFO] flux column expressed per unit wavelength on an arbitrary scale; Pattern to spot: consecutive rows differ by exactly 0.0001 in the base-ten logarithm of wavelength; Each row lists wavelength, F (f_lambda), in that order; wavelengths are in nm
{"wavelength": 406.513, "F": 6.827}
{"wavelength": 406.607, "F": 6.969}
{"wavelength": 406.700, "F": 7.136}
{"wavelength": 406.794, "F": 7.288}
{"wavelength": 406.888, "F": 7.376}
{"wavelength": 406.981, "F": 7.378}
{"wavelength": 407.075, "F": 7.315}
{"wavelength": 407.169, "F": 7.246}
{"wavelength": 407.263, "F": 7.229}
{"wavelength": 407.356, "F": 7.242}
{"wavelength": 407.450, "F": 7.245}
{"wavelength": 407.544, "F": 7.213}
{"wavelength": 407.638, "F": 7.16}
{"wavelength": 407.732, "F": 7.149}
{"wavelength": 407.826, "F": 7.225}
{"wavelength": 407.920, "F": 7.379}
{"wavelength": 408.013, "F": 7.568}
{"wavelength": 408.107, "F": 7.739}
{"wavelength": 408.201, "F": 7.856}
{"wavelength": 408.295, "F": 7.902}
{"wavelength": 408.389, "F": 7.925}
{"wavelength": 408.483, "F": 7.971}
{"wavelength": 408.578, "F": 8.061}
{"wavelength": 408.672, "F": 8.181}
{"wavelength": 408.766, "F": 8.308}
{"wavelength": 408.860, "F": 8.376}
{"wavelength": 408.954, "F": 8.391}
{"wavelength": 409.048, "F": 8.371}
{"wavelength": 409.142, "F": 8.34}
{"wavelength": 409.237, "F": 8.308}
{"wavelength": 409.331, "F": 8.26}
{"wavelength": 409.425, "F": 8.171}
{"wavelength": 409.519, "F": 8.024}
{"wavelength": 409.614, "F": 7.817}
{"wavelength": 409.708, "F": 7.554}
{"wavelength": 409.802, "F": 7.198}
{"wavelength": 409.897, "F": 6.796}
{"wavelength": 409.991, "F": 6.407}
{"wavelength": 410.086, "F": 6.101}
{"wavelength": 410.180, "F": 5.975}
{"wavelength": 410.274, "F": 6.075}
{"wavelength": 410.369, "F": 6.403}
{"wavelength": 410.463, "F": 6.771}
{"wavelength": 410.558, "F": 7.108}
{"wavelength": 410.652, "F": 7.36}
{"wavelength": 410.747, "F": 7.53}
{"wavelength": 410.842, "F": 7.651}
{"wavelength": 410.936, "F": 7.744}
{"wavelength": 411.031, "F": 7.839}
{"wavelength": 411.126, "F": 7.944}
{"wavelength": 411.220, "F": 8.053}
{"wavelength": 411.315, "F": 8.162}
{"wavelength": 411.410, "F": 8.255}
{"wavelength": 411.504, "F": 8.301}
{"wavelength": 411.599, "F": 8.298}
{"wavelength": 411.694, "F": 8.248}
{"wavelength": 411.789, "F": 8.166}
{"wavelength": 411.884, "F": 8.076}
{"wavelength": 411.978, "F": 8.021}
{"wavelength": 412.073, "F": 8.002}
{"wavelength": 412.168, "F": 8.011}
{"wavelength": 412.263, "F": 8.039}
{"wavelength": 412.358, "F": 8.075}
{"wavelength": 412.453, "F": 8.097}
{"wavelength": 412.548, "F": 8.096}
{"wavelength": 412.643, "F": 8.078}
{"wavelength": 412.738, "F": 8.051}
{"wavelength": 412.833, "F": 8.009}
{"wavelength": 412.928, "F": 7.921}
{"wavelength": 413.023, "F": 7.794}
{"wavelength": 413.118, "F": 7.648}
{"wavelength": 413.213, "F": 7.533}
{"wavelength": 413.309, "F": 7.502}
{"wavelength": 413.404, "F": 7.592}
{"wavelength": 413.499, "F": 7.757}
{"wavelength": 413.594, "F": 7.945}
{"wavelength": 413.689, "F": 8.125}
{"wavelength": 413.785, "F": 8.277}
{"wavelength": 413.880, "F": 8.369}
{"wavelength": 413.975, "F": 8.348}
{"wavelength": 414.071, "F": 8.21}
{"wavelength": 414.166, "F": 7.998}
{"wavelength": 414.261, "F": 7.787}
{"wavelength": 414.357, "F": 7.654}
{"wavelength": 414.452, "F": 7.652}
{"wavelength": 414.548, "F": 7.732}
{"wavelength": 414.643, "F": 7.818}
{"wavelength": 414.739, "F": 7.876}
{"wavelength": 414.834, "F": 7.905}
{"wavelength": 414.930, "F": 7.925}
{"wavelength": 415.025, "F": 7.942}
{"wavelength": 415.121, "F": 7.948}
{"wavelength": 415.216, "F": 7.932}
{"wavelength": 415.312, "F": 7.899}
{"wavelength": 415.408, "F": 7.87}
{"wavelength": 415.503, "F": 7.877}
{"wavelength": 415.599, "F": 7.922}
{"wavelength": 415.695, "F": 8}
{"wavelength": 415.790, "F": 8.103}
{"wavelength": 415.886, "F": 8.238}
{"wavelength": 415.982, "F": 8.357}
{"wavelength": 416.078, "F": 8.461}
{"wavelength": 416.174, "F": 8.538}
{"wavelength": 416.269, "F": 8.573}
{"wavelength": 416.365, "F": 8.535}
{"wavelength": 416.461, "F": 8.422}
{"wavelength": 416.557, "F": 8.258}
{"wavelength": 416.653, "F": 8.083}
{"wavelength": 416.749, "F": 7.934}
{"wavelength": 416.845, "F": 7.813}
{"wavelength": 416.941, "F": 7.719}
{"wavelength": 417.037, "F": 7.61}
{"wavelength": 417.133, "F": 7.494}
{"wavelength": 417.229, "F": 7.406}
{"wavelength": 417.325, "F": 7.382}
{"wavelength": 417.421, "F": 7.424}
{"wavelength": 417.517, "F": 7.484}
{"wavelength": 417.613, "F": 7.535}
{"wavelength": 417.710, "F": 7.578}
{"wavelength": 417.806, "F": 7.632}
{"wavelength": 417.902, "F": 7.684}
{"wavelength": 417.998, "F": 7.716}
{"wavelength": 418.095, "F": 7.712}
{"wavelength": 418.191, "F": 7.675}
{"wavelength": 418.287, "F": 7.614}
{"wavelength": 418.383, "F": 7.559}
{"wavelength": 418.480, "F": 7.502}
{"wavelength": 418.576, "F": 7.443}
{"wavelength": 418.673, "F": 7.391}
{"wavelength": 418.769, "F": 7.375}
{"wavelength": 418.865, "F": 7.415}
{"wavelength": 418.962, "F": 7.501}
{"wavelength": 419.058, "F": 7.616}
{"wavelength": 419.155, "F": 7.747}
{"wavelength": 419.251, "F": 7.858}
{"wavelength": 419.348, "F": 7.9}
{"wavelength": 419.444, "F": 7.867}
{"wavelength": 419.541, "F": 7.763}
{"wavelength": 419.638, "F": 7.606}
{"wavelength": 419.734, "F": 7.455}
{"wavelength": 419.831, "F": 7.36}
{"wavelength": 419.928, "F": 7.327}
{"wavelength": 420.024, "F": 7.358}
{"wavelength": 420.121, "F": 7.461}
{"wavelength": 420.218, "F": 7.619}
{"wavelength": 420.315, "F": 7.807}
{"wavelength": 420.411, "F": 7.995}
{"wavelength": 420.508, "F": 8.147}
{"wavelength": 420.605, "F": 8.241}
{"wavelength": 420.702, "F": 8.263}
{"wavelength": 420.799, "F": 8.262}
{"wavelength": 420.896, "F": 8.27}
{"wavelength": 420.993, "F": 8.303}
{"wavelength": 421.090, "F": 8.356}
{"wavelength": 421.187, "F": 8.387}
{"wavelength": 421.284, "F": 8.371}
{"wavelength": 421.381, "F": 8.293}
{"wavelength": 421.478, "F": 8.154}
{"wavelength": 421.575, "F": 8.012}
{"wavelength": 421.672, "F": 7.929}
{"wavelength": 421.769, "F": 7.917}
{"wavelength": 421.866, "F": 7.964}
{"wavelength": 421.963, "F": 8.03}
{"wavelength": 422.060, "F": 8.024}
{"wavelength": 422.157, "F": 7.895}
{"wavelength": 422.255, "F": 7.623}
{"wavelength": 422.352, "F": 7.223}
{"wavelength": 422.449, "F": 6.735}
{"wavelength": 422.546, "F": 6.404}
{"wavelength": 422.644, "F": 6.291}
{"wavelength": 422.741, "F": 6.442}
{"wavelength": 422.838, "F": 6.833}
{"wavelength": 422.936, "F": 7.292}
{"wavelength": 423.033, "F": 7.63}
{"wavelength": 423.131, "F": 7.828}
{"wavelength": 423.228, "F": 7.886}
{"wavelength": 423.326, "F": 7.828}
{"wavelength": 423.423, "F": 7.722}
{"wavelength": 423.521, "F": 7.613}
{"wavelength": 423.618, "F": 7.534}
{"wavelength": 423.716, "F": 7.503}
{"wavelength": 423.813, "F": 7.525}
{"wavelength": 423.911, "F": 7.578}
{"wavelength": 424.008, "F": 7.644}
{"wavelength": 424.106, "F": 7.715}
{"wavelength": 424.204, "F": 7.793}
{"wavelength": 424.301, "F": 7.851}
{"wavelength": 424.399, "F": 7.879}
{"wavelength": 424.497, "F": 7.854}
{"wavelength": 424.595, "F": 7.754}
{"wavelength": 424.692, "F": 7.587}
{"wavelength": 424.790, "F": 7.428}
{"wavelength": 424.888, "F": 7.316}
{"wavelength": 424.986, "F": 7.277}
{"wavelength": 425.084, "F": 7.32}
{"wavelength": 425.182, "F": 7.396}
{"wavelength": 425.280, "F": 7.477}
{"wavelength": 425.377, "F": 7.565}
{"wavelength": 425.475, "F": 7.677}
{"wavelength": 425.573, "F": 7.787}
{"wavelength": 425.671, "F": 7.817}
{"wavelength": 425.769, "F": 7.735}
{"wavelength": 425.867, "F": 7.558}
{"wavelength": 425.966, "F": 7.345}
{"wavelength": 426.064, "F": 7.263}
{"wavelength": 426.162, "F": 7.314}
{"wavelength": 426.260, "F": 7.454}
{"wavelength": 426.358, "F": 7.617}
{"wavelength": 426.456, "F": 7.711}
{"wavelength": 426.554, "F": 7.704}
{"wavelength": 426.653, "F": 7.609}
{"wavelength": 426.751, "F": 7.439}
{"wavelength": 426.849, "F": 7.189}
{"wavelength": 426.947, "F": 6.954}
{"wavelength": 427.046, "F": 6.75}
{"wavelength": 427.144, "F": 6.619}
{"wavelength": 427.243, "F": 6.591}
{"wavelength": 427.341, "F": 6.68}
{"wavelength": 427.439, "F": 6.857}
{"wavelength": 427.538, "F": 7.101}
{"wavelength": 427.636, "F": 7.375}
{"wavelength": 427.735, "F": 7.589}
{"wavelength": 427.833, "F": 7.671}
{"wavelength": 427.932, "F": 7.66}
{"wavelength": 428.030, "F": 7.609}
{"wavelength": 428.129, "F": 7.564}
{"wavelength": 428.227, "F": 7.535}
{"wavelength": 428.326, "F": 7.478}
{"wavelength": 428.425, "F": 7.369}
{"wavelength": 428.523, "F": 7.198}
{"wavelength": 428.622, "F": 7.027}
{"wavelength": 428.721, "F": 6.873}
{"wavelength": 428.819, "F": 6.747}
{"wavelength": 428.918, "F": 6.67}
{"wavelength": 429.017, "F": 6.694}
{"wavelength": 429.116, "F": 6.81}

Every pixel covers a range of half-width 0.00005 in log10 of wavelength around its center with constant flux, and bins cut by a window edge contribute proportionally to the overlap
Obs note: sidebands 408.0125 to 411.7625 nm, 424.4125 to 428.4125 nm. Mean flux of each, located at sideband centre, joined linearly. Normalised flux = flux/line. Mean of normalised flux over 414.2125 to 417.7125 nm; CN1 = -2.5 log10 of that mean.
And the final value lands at -0.046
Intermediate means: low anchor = 7.69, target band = 7.91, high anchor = 7.41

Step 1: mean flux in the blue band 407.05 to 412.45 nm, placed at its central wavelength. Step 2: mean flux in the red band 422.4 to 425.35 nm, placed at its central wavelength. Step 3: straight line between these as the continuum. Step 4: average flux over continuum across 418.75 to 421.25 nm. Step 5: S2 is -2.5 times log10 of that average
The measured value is -0.05 mag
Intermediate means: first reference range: 7.66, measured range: 7.83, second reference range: 7.43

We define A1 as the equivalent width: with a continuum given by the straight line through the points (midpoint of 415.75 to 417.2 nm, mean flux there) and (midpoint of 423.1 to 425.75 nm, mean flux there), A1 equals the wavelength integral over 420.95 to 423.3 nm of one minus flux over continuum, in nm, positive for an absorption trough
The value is 0.037 nm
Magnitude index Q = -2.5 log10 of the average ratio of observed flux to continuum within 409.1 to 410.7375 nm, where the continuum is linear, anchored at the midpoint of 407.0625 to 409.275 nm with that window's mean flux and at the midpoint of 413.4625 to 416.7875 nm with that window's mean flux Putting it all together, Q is 0.09 mag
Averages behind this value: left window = 7.74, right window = 8.07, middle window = 7.22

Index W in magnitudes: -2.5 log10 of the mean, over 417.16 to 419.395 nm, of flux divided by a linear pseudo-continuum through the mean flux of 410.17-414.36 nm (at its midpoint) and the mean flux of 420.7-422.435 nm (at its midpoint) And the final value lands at 0.05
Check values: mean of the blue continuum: 7.82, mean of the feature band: 7.57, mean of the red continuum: 8.04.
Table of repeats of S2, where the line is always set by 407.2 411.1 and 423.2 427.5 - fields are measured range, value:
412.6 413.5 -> -0.041 mag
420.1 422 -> -0.087 mag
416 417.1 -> -0.095 mag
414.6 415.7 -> -0.058 mag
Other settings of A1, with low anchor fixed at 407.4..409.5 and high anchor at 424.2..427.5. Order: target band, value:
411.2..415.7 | -0.14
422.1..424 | 0.03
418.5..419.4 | 0.00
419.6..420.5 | 0.00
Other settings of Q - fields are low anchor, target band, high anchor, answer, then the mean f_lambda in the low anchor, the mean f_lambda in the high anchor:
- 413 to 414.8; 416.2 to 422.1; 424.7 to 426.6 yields -0.016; 7.88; 7.52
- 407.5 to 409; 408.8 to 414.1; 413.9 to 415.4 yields 0.009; 7.78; 7.91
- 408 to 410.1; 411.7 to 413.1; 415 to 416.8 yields -0.005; 7.84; 8.15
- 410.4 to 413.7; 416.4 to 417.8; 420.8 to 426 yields 0.007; 7.87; 7.65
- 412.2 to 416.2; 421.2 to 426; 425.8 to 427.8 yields -0.024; 7.97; 7.24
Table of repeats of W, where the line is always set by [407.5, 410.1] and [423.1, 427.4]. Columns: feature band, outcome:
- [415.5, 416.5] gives -0.091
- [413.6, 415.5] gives -0.044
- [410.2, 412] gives 0.005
